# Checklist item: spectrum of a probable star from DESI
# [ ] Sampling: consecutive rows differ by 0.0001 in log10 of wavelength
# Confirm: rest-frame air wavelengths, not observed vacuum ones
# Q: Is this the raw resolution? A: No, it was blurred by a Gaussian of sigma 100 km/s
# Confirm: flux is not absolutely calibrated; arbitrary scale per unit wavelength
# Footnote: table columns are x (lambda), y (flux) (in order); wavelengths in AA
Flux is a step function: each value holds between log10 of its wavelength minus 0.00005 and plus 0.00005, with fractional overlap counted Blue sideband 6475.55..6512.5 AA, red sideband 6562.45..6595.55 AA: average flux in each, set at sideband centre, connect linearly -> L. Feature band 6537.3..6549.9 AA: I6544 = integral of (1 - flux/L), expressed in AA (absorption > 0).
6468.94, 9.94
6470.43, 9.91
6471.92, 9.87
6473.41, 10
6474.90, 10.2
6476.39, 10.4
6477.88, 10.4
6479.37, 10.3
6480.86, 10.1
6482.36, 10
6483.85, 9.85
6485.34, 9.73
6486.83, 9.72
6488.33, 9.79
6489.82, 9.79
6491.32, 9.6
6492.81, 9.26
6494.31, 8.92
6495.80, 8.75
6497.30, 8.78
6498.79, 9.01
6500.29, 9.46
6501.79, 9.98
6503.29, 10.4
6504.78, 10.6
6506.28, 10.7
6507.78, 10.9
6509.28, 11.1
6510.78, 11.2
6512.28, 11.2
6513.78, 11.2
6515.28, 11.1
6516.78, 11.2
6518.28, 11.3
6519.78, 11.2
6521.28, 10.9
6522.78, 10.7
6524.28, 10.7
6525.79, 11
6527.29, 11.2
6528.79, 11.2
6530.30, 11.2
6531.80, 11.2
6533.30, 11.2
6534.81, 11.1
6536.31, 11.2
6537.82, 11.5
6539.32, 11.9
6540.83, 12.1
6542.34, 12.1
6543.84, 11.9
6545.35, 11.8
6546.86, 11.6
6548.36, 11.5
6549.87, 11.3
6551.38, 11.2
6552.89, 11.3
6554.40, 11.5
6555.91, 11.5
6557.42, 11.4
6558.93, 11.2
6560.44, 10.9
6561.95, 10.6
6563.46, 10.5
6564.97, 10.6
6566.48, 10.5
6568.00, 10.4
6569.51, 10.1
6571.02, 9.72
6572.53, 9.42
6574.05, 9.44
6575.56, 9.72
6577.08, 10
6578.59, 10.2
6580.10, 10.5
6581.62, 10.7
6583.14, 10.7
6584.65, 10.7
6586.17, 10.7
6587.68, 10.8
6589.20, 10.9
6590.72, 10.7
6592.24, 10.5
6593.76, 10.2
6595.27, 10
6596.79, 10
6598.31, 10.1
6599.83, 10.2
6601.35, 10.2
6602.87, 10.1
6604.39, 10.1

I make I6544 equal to -2.0 AA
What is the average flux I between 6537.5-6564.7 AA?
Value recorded 11.4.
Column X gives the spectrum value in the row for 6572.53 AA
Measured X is 9.42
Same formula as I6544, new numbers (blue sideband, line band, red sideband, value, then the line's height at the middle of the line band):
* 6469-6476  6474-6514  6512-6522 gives 2.0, 10.6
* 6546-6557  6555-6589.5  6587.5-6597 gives 1.4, 10.9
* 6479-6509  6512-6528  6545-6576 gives -1.4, 10.2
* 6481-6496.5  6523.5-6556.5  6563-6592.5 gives -4.6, 10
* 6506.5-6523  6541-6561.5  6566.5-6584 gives -1.9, 10.5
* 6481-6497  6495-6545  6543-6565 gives -2.5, 10.4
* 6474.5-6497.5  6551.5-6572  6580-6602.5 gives -1.1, 10.3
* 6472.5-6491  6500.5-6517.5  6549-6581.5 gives -1.0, 10.2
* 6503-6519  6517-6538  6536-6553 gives 0.4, 11.3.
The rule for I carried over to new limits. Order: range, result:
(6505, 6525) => 11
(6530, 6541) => 11.4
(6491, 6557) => 10.9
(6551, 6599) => 10.5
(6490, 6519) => 10.2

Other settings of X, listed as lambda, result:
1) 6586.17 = 10.7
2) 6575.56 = 9.72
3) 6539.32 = 11.9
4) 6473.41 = 10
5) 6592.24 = 10.5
